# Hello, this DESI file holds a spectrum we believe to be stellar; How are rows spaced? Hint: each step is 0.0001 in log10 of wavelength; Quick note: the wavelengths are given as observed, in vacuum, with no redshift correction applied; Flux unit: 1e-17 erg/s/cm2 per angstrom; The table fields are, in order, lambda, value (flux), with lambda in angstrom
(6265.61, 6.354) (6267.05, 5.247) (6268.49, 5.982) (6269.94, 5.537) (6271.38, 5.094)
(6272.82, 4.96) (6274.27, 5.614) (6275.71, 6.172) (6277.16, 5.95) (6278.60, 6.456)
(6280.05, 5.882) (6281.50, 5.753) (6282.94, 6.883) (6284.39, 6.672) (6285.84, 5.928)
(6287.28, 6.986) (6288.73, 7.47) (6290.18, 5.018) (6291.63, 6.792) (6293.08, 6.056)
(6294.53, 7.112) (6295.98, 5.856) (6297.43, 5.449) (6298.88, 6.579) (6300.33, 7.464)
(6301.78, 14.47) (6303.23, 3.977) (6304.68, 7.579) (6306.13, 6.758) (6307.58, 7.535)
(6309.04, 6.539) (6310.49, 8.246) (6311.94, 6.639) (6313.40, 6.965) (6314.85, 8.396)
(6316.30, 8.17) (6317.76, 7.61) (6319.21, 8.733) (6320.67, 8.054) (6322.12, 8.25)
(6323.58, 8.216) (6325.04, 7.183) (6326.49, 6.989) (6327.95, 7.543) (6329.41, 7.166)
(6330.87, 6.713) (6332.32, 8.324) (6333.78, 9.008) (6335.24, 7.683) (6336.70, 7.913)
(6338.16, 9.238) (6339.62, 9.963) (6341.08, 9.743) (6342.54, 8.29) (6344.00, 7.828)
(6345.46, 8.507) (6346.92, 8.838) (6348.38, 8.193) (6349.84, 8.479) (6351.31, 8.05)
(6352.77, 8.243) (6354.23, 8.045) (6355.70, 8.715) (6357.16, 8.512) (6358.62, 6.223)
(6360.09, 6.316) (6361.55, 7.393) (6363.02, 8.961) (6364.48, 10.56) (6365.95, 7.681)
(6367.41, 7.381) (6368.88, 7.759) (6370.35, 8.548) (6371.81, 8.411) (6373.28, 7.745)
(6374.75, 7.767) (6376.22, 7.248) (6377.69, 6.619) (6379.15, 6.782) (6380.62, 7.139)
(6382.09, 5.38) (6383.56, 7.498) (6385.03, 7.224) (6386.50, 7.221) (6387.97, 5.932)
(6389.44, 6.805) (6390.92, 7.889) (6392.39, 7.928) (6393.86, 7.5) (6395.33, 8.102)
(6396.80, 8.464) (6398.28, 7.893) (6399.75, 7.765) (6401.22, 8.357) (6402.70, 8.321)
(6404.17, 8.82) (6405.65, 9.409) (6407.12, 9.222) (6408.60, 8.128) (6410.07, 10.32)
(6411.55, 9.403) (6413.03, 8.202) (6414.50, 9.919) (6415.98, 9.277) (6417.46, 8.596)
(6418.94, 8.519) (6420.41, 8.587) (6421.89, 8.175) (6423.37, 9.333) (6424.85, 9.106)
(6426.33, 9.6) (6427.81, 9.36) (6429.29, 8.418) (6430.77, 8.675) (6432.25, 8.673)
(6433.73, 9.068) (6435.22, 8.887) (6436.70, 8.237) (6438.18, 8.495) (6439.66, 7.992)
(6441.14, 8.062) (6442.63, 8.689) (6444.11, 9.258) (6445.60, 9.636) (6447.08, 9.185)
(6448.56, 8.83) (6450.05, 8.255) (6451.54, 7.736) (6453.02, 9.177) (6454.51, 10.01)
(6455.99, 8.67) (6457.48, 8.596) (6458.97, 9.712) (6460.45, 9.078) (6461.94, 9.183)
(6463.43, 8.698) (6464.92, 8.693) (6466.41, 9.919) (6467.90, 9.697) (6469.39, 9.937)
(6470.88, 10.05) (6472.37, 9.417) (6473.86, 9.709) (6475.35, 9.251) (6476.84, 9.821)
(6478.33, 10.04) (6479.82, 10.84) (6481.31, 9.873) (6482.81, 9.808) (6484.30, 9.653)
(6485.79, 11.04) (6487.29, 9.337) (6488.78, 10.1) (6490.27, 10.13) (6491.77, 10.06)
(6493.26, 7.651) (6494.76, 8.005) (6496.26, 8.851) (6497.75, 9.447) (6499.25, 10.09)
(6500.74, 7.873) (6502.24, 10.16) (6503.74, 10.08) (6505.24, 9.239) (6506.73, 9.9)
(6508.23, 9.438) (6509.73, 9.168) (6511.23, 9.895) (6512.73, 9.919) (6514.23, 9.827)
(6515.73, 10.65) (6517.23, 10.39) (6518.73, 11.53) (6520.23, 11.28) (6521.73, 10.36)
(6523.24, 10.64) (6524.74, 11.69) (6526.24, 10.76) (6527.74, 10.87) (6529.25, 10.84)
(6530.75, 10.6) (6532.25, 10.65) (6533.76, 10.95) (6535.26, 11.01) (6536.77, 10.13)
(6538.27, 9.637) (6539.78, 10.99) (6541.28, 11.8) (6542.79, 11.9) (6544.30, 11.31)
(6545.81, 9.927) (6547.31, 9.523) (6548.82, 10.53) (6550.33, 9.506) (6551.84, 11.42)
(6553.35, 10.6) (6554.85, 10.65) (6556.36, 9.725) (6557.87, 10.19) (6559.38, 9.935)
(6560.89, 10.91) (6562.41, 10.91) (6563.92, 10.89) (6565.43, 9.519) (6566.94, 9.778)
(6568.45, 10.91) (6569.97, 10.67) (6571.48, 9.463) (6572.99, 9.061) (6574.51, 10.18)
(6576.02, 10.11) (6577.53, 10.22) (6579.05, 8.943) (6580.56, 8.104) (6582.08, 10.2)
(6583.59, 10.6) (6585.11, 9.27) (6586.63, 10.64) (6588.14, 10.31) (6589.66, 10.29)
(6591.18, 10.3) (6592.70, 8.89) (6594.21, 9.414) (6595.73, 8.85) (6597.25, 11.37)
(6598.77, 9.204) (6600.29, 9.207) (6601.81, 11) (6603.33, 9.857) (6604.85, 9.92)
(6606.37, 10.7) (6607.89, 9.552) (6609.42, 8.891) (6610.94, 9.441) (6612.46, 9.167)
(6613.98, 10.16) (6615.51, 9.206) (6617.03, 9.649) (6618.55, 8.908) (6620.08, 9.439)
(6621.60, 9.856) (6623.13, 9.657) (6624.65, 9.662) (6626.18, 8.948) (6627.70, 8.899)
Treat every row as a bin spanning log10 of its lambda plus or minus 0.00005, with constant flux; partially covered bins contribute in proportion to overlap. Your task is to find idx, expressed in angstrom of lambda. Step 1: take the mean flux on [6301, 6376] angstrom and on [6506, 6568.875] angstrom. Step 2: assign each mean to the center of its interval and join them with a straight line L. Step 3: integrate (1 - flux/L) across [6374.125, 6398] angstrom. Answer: 3.9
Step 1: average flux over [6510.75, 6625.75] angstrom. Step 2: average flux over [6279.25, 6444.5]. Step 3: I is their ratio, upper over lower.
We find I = 1.3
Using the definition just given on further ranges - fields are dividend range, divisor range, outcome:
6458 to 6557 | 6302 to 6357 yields 1.26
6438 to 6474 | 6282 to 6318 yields 1.28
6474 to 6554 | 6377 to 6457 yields 1.21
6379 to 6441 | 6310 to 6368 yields 1.03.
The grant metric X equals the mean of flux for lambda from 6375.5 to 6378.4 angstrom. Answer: 6.93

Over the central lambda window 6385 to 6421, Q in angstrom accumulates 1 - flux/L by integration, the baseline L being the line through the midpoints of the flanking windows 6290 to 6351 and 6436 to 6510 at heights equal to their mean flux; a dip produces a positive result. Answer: 1.1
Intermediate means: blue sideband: 7.74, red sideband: 9.3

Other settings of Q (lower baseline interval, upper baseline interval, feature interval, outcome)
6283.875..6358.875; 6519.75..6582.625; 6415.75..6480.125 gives 0.90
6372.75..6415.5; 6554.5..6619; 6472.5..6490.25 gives -2.29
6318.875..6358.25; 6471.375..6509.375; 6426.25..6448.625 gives 0.78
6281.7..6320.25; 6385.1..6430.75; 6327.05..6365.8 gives -2.67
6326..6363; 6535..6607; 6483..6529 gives -1.75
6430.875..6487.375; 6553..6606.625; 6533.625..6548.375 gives -1.42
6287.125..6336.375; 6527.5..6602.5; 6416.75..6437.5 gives -0.26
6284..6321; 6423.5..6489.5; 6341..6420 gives 1.53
